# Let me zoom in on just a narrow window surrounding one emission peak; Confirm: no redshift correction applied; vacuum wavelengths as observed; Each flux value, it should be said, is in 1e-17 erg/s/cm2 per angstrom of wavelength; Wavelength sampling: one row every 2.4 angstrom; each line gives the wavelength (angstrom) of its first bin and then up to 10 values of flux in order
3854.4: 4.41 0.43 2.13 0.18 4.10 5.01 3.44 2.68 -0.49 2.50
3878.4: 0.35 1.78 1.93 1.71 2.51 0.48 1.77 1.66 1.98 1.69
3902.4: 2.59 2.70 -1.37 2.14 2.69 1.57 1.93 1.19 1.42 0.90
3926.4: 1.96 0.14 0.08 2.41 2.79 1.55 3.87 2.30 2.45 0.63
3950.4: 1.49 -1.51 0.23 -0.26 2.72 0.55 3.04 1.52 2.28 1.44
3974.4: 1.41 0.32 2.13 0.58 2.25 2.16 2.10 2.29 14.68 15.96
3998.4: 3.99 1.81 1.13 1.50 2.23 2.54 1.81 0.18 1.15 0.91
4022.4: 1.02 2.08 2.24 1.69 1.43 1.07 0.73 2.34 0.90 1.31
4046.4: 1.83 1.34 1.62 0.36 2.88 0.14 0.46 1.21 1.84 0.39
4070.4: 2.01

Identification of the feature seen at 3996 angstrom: [O II]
